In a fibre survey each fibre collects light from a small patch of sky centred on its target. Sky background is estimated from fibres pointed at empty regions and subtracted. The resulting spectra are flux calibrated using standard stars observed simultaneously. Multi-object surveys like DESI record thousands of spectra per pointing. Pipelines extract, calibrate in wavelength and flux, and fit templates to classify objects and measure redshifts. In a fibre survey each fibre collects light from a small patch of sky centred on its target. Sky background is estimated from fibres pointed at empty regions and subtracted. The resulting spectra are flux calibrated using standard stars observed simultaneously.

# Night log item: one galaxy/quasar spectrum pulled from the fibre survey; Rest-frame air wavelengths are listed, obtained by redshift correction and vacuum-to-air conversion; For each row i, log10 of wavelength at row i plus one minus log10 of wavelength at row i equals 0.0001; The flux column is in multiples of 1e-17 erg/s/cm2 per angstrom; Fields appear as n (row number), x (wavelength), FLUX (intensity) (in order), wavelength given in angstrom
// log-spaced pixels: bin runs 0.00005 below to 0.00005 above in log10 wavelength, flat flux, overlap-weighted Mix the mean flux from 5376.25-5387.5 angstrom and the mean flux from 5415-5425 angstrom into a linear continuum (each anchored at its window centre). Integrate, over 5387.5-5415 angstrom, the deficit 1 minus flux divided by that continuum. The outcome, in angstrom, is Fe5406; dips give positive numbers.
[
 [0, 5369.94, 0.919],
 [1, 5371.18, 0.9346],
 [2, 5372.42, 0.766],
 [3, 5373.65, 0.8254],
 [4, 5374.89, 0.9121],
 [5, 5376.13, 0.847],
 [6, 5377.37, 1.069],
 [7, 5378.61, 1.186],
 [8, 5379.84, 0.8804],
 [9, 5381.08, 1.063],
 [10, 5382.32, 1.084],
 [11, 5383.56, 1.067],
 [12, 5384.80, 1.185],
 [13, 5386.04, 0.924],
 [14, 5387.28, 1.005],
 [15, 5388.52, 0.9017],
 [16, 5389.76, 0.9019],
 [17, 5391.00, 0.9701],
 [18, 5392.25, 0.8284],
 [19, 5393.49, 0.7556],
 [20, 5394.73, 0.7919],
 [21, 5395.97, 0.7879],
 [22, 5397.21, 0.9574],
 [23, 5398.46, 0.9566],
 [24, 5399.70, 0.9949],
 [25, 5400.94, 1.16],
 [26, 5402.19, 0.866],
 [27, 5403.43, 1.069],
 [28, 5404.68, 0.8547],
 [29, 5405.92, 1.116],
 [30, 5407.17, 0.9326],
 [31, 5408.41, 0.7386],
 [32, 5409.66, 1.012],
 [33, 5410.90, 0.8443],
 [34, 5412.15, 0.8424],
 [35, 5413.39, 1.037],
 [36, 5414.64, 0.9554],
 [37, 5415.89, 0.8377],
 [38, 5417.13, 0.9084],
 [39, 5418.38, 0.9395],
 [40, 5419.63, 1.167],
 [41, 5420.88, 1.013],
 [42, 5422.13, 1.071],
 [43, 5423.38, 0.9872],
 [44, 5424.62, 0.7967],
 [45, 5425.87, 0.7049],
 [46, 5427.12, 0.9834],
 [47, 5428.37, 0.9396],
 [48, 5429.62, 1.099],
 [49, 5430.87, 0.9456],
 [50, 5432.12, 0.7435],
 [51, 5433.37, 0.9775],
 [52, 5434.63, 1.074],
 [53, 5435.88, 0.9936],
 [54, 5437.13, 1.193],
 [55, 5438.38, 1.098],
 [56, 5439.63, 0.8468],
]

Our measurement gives 2.27 angstrom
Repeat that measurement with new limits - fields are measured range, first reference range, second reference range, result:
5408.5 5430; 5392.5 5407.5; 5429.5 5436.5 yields 0.2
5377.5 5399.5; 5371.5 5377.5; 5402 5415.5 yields -1.6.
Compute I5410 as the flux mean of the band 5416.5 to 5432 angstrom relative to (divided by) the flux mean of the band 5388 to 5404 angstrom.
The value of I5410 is 1.04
